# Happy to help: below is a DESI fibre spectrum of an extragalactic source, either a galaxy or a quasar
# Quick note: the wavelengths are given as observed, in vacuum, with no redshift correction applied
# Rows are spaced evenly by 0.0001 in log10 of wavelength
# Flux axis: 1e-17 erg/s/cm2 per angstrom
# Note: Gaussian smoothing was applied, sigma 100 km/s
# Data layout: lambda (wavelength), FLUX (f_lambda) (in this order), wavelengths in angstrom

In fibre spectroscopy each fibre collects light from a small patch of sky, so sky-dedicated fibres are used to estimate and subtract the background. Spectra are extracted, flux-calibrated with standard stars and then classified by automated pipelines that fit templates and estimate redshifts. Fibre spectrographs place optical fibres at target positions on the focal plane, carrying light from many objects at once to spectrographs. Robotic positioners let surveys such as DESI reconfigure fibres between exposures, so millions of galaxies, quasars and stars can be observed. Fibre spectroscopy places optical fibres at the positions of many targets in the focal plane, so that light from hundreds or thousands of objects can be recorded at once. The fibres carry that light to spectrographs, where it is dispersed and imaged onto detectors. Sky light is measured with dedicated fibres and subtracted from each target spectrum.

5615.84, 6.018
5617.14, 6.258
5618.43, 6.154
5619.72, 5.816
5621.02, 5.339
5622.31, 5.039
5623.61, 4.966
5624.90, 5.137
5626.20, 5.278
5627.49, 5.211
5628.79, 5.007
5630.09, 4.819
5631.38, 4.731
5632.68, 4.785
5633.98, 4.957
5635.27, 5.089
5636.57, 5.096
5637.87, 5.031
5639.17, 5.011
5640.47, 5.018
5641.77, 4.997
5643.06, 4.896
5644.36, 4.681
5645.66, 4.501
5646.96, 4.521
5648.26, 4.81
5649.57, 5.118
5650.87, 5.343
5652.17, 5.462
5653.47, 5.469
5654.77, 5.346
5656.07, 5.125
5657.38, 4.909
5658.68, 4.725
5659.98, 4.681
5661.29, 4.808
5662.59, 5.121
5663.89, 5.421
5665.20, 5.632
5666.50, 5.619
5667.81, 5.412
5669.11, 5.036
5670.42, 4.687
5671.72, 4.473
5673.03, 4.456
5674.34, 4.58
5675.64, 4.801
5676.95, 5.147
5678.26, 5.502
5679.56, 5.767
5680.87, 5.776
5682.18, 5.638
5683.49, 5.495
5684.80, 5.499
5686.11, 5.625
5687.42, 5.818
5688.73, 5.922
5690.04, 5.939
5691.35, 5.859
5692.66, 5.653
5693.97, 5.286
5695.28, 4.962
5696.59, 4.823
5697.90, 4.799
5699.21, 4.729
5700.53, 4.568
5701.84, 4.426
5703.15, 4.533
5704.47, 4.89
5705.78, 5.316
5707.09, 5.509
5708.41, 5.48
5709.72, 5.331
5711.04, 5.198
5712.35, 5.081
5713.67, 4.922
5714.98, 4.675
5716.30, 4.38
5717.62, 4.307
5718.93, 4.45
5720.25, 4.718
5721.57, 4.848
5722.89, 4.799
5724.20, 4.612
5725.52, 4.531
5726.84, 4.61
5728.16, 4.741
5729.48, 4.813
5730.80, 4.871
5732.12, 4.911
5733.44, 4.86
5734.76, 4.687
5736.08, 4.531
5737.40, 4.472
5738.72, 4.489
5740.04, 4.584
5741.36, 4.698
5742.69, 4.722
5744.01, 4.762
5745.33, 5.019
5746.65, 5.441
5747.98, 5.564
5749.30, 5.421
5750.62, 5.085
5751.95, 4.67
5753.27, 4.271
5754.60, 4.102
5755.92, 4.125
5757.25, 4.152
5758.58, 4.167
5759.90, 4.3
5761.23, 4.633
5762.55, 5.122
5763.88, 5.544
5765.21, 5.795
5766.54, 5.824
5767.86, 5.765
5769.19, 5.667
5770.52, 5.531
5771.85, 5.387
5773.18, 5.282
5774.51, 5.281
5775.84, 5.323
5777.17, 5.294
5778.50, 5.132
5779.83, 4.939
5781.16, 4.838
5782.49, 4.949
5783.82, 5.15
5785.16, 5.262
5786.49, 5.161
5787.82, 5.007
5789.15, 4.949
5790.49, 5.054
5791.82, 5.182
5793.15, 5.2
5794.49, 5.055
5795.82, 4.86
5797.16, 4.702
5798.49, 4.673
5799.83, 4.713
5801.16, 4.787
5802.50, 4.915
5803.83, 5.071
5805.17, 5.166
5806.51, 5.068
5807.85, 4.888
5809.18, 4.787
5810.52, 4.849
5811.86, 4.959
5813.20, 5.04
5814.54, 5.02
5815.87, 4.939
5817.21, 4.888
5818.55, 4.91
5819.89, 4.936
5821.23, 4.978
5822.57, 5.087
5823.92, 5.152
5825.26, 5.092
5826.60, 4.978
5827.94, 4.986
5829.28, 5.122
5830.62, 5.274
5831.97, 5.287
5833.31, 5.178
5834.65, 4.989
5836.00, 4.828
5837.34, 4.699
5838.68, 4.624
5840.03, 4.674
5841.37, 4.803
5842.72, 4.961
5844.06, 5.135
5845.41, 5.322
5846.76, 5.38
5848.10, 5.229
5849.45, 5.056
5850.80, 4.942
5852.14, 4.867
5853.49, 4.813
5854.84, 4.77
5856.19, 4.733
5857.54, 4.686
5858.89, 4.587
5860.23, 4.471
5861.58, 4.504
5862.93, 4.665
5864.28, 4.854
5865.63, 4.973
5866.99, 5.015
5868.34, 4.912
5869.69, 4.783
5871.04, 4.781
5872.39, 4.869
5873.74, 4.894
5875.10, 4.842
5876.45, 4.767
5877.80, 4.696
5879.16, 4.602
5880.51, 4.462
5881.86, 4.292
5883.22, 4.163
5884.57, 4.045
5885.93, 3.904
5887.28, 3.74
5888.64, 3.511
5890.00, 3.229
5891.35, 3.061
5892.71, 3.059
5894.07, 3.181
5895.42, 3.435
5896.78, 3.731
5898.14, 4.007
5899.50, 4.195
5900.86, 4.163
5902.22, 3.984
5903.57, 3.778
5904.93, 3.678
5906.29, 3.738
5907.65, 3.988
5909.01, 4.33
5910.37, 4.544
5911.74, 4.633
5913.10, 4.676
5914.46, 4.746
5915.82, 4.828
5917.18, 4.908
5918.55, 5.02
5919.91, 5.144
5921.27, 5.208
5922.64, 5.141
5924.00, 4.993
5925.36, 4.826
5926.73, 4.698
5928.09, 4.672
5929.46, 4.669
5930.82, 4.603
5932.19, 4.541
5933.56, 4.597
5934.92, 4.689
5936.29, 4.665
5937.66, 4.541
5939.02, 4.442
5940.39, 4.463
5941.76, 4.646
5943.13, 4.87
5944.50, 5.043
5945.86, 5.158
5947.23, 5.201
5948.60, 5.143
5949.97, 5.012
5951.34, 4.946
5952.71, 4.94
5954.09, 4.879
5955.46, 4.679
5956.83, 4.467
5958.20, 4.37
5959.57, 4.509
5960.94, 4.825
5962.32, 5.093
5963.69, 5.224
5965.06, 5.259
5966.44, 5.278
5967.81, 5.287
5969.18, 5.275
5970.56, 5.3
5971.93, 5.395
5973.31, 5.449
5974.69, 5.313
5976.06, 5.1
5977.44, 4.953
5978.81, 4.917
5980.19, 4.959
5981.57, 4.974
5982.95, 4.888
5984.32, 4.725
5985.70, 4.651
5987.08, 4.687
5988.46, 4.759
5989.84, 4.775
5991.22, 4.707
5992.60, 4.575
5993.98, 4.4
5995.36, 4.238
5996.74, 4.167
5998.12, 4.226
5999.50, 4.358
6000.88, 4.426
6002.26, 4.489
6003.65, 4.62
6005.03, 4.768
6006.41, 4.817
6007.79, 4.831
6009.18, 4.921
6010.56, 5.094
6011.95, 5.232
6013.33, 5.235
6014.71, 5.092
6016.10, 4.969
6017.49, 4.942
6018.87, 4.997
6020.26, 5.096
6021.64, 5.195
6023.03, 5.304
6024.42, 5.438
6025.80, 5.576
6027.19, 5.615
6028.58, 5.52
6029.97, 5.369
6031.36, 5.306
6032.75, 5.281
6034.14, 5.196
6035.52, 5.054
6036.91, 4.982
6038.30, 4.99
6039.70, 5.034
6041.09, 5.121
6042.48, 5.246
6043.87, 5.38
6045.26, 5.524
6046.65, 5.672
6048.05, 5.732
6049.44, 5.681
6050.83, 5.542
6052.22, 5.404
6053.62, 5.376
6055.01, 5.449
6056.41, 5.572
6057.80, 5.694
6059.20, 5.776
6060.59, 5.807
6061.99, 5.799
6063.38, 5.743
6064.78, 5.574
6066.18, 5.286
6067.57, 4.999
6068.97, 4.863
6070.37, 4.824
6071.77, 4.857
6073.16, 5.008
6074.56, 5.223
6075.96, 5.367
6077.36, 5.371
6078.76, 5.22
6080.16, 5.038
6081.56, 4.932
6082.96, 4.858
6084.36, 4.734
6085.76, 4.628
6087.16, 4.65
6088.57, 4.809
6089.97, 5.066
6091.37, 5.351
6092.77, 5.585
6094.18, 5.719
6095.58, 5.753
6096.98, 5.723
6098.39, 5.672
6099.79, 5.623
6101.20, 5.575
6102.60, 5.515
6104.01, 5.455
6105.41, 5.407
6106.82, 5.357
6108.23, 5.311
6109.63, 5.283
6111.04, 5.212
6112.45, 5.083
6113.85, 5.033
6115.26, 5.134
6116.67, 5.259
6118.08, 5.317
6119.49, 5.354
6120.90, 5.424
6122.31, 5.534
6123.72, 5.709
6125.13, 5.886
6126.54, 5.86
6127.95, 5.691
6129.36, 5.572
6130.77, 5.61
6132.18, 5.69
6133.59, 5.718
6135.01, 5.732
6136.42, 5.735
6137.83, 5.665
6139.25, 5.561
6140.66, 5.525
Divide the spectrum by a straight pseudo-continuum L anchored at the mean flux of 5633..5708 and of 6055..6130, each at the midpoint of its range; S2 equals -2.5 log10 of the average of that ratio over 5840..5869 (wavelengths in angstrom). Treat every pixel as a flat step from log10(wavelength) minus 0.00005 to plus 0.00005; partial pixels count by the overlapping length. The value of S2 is 0.07 mag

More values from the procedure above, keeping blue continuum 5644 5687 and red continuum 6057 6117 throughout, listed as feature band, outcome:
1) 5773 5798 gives 0.02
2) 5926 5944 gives 0.13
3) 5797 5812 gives 0.06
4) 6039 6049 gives -0.03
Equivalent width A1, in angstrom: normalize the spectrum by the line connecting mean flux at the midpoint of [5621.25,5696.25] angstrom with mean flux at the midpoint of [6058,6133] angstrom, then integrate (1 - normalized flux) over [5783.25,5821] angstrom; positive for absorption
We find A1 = 1.78 angstrom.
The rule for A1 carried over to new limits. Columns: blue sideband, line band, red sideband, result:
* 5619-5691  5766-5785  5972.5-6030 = -0.90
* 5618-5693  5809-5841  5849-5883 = -0.94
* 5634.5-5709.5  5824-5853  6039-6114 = 1.08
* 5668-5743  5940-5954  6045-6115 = 0.69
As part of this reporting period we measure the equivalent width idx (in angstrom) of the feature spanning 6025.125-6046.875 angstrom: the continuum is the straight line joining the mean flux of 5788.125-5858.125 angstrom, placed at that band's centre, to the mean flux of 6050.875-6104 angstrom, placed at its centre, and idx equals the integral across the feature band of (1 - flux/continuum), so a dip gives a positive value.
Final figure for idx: -0.2 angstrom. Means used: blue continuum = 4.97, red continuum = 5.31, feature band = 5.3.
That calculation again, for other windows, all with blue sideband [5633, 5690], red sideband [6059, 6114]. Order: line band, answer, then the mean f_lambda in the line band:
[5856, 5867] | 1.1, 4.7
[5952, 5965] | 1.1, 4.8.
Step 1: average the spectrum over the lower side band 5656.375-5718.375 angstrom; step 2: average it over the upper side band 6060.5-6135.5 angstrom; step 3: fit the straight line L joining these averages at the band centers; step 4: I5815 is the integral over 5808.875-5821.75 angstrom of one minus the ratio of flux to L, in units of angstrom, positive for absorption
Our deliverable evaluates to 0.65 angstrom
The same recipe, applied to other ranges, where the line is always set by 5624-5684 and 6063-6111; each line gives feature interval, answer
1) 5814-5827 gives 0.3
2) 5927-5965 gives 3.0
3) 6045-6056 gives -0.7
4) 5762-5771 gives -0.9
